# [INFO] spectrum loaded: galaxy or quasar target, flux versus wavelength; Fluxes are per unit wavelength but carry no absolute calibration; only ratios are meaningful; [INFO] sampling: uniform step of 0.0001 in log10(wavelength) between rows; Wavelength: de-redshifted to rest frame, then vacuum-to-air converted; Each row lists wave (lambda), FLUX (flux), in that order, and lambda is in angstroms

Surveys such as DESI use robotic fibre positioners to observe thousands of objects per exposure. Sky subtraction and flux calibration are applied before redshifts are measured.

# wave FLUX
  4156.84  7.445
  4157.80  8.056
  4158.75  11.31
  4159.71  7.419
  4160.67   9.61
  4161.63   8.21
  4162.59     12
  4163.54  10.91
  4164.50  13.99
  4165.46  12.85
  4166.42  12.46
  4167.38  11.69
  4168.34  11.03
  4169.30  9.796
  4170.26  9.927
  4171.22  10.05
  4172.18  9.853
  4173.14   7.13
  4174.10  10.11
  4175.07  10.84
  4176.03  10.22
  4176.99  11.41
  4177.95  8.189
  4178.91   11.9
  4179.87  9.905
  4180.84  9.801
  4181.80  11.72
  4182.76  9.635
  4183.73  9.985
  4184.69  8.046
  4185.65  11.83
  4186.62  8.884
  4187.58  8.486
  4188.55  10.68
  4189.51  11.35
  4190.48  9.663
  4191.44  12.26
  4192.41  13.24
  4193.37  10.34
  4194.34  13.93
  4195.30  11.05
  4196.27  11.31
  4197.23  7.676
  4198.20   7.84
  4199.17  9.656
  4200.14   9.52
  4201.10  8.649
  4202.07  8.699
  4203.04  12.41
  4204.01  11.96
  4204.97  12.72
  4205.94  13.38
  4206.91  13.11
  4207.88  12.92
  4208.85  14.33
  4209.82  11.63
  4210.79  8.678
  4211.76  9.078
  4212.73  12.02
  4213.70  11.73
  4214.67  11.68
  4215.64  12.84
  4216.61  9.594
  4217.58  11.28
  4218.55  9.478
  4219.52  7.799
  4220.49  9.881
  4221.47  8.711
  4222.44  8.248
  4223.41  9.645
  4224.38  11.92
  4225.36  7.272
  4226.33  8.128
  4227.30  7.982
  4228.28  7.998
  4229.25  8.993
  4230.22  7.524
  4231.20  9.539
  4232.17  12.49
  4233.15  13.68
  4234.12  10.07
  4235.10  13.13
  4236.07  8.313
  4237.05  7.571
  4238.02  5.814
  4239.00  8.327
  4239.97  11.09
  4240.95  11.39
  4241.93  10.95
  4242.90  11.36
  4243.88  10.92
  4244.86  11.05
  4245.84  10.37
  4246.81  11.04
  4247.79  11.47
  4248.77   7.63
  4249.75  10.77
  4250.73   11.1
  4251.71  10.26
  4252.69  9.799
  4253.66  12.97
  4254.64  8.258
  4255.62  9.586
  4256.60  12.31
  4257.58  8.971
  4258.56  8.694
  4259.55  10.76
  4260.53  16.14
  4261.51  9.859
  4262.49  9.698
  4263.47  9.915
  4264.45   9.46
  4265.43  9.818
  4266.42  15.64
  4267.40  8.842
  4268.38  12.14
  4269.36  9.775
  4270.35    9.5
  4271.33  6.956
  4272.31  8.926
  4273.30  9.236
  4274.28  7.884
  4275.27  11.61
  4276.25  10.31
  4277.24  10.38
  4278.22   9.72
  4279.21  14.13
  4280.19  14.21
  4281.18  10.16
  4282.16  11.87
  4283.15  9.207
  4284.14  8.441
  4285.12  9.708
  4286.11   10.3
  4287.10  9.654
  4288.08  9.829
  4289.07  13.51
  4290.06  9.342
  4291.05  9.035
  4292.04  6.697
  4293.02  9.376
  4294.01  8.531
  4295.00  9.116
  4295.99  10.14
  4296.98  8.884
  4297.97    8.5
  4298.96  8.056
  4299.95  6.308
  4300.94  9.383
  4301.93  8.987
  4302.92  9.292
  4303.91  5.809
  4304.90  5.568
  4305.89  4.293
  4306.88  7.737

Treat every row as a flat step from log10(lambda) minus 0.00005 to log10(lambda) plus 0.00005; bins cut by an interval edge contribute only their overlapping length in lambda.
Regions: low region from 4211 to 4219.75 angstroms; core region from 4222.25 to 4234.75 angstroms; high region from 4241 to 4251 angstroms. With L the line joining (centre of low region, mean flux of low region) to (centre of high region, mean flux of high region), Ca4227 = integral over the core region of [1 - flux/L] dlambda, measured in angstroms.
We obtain 1.3 angstroms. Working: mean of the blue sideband 10.6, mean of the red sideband 10.7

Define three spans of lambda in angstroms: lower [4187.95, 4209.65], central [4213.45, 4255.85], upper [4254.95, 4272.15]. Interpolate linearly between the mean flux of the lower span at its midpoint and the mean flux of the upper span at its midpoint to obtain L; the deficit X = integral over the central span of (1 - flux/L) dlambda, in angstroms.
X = 3.1 angstroms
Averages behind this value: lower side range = 11.2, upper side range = 10.4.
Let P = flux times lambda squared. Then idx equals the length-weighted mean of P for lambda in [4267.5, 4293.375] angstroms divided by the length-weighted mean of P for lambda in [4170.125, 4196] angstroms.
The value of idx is 1.01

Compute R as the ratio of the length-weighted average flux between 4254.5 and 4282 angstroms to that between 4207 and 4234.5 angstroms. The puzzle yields 1.03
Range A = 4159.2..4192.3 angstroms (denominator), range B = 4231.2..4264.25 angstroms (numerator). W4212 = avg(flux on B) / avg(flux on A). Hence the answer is 1.0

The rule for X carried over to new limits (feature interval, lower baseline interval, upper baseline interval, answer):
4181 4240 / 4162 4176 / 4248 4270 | 2.48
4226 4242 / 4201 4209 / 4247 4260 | 2.02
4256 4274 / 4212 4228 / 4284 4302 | -1.72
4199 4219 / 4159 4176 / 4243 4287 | -1.49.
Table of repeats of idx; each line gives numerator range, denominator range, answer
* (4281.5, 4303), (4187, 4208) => 0.89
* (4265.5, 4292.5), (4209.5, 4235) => 1.06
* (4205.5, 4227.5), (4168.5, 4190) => 1.07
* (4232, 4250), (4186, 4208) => 0.98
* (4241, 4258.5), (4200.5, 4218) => 0.93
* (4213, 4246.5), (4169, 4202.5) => 1.00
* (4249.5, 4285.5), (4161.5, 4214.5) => 1.01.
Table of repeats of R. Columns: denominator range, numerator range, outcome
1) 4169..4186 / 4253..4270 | 1.07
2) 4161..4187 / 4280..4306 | 0.87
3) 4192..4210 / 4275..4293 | 0.92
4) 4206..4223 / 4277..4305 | 0.88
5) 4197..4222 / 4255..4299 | 0.95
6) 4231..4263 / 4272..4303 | 0.93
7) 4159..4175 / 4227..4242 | 0.92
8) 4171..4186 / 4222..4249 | 0.98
